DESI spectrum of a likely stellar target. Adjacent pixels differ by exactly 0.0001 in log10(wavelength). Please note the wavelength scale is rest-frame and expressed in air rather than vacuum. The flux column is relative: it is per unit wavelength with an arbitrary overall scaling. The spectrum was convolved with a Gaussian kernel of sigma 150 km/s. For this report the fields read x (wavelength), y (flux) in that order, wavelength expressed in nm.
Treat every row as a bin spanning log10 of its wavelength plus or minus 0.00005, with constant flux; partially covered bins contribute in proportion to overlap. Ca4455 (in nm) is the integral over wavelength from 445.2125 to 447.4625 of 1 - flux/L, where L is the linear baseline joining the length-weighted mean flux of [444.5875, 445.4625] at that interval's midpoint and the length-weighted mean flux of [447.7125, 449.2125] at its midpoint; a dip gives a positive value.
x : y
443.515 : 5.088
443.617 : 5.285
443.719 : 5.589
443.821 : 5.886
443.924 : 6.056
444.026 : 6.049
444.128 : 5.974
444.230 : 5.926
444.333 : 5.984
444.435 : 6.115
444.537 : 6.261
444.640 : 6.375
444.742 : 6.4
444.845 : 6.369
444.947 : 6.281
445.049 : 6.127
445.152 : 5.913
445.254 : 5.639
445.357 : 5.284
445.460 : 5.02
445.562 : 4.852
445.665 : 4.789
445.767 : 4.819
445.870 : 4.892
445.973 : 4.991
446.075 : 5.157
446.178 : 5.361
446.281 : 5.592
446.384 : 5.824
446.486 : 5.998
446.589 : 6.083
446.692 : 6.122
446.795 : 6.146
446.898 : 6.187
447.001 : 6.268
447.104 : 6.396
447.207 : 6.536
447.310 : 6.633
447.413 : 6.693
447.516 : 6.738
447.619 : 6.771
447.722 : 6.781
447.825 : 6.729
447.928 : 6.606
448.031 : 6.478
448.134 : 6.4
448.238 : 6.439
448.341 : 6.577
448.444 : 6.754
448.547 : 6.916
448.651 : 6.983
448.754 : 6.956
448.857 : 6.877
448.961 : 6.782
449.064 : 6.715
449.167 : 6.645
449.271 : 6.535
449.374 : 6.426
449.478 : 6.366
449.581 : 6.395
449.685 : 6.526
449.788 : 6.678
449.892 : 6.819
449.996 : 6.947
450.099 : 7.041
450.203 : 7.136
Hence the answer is 0.21 nm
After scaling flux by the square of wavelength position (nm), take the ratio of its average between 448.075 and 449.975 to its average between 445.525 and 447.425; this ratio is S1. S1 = 1.17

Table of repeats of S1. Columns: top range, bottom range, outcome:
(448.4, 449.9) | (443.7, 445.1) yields 1.12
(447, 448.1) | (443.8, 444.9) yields 1.09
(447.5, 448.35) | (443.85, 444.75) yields 1.10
